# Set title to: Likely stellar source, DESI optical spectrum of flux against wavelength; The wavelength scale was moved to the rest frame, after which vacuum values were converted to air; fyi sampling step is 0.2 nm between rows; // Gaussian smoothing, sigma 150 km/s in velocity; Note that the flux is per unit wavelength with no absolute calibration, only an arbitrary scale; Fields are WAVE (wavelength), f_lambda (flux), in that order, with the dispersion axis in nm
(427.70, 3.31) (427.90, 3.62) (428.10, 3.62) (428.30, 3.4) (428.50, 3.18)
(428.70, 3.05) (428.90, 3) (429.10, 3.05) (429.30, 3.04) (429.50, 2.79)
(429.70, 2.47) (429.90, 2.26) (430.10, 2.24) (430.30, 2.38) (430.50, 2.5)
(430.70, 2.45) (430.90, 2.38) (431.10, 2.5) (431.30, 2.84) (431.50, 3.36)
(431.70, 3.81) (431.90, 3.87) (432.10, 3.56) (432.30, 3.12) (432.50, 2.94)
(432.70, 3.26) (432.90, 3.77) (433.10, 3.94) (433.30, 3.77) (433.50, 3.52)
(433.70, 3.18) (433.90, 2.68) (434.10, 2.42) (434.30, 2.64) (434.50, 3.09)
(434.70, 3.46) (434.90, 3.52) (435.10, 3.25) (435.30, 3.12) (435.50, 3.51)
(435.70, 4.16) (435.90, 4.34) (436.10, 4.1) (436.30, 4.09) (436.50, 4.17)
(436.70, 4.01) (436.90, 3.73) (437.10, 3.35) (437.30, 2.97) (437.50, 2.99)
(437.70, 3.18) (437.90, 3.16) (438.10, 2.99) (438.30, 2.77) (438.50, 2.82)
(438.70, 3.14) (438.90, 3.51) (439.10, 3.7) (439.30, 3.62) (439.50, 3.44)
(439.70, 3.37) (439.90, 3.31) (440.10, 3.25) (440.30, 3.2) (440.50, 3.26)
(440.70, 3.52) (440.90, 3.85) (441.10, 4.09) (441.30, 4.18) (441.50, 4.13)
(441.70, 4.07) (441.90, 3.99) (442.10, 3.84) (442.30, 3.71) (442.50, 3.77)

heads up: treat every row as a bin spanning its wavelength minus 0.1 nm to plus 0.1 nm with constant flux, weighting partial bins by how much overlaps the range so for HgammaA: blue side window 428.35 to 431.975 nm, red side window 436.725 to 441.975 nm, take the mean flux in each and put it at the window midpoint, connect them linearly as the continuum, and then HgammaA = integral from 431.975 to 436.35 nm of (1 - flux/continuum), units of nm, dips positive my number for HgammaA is -0.442 nm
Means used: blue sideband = 2.84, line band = 3.42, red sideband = 3.45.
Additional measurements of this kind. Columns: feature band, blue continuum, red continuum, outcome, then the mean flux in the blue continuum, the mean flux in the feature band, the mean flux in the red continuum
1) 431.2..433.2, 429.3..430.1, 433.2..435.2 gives -0.393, 2.54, 3.45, 3.15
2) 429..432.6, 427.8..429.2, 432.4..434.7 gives 0.422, 3.27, 2.86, 3.21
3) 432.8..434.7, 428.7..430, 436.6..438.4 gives -0.130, 2.79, 3.24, 3.24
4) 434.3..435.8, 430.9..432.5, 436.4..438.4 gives -0.049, 3.21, 3.39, 3.33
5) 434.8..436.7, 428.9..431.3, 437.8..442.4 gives -0.429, 2.58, 3.82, 3.52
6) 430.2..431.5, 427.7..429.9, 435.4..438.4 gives 0.259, 3.09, 2.57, 3.57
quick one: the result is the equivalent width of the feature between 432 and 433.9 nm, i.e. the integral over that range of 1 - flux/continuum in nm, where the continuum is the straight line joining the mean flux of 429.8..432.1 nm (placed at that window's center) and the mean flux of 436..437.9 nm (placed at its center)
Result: -0.21 nm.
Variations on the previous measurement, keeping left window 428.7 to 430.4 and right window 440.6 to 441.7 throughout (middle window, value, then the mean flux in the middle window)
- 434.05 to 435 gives 0.05 nm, 3.06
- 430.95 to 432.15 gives -0.15 nm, 3.27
